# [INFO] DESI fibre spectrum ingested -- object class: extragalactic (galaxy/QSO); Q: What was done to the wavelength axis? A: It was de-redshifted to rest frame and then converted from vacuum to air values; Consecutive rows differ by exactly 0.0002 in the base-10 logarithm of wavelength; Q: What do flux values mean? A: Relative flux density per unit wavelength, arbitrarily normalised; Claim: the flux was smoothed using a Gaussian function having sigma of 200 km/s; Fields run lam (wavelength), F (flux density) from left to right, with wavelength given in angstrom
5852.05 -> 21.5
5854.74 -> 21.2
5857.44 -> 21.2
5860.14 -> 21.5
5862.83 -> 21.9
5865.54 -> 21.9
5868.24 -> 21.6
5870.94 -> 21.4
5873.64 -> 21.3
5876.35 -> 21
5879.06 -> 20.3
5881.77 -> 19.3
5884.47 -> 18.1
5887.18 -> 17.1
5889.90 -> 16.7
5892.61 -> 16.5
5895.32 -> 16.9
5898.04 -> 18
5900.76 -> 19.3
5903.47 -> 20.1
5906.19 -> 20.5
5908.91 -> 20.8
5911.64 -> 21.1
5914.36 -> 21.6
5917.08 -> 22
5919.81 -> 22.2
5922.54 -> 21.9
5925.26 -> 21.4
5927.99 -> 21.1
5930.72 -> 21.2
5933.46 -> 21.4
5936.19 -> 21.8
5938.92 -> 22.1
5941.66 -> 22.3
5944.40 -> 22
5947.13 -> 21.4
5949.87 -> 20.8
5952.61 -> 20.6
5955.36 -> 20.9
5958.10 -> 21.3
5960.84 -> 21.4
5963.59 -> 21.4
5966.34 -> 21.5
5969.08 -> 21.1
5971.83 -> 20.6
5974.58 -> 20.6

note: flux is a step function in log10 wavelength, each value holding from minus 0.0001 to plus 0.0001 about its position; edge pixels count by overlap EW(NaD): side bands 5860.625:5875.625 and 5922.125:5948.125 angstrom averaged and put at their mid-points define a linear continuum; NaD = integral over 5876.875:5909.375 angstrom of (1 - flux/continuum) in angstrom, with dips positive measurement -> 4.5 angstrom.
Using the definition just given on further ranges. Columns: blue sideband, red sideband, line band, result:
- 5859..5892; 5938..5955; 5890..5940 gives 1.0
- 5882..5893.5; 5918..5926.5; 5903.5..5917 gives -0.5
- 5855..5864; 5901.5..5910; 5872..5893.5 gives 2.1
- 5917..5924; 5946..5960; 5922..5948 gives -0.1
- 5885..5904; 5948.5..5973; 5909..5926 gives -2.5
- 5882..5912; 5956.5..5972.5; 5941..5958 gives -0.5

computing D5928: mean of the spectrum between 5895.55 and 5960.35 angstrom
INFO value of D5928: 21.1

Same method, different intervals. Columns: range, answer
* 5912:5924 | 21.9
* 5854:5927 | 20.2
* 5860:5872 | 21.7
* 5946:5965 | 21.1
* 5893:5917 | 19.8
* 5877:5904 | 18.2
